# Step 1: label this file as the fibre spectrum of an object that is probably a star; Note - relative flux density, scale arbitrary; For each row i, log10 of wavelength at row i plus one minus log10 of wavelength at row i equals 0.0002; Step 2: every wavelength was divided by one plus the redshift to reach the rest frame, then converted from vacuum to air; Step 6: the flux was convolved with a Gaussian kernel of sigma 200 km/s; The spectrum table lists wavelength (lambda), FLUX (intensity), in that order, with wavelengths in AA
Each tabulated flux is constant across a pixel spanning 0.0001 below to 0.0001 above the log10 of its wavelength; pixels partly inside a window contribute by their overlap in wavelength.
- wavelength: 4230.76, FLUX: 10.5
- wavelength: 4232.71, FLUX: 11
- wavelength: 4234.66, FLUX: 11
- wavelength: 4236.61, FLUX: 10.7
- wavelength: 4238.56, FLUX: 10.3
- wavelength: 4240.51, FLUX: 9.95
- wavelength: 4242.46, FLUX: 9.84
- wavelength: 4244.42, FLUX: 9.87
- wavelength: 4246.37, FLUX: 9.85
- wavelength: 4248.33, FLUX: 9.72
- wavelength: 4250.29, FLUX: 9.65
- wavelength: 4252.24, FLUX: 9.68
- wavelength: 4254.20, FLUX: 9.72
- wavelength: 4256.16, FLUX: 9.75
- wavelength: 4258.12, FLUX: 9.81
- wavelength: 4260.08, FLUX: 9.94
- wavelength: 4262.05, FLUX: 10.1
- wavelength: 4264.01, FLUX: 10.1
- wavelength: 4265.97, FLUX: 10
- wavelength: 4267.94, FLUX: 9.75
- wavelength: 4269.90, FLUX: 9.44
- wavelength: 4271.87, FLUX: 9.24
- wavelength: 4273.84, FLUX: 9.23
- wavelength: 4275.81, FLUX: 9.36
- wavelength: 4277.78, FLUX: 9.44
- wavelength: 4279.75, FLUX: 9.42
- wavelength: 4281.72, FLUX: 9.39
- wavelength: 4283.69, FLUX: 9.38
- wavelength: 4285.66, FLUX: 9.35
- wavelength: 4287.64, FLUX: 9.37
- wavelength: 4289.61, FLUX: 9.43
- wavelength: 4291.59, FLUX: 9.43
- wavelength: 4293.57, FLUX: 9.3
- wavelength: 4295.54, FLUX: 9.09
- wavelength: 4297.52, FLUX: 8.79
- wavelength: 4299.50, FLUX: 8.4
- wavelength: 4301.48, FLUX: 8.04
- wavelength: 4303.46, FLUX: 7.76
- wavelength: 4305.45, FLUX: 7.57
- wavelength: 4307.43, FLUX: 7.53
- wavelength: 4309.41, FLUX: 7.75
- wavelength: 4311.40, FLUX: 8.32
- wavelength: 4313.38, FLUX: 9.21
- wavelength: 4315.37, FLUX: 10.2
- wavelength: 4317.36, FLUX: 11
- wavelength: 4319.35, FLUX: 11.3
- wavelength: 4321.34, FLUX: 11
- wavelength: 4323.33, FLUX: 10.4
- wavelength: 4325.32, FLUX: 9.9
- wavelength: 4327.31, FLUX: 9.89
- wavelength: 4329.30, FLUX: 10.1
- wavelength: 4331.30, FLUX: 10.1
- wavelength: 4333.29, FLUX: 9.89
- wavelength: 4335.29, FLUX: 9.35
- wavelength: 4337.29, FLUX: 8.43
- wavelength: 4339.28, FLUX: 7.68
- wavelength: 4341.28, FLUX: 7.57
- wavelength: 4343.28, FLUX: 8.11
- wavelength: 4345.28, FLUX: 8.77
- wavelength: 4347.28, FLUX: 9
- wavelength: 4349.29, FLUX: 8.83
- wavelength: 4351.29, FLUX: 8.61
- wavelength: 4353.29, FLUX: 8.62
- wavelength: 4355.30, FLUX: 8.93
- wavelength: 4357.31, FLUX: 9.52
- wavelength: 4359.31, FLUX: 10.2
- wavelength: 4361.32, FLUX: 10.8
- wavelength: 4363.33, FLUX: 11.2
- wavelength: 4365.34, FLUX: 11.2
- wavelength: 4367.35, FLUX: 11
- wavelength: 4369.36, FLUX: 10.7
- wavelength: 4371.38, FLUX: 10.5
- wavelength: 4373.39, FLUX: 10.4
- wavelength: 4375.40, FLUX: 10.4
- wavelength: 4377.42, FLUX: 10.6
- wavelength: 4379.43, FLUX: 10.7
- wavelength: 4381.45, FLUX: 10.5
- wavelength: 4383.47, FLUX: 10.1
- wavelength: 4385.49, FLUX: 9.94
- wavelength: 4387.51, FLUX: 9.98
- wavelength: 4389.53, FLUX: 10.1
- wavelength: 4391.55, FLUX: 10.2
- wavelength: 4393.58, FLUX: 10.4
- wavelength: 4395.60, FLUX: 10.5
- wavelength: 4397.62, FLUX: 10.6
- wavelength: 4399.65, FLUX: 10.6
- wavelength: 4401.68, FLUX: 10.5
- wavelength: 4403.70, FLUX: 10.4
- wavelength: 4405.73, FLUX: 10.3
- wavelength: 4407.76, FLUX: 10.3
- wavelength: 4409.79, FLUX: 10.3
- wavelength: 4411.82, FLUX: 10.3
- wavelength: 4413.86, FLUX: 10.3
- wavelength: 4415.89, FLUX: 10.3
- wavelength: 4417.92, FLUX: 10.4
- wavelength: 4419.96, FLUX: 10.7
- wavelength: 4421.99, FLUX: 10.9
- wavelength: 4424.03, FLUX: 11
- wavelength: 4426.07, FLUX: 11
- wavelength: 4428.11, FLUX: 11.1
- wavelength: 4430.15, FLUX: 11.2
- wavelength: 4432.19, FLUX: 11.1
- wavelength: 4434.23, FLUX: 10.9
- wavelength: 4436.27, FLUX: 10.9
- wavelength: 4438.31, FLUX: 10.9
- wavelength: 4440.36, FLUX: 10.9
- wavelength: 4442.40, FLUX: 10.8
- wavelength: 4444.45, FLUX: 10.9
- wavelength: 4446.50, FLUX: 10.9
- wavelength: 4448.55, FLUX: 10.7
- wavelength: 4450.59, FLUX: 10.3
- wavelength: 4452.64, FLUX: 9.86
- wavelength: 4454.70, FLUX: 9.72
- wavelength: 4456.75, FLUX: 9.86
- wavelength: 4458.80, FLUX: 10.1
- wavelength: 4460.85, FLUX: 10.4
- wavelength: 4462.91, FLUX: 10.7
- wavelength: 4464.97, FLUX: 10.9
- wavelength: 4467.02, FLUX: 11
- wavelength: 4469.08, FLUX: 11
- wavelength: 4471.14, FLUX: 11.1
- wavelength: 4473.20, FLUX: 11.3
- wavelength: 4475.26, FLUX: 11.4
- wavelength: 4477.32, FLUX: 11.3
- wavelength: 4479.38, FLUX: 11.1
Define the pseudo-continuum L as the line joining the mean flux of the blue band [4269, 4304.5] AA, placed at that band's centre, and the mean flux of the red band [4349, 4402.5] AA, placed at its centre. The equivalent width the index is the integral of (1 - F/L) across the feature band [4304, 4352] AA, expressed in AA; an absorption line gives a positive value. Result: 2.2 AA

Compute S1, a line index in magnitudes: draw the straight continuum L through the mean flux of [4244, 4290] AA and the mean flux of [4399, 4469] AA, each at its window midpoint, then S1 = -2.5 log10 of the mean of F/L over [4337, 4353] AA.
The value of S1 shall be 0.20 mag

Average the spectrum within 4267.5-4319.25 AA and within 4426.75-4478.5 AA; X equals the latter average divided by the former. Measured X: 1.19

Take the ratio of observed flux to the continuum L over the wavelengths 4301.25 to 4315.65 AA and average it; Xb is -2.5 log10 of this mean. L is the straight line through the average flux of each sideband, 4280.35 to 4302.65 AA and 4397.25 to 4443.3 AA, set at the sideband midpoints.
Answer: 0.13 mag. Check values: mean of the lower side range 9.09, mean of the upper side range 10.7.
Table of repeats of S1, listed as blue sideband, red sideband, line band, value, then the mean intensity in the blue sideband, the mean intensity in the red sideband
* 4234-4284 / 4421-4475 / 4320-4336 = 0.002 mag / 9.79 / 10.8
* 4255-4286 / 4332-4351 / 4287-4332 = -0.027 mag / 9.61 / 8.65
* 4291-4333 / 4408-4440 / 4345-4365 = 0.037 mag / 9.3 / 10.7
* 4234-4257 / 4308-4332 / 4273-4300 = 0.077 mag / 9.99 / 9.89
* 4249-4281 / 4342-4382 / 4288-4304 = 0.106 mag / 9.66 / 9.91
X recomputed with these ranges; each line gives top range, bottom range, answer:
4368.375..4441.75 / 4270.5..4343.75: 1.15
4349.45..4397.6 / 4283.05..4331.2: 1.10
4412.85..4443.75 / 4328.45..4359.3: 1.21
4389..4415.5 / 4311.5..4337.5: 1.03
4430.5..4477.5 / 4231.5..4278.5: 1.08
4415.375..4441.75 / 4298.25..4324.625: 1.19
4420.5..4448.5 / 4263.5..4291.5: 1.15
